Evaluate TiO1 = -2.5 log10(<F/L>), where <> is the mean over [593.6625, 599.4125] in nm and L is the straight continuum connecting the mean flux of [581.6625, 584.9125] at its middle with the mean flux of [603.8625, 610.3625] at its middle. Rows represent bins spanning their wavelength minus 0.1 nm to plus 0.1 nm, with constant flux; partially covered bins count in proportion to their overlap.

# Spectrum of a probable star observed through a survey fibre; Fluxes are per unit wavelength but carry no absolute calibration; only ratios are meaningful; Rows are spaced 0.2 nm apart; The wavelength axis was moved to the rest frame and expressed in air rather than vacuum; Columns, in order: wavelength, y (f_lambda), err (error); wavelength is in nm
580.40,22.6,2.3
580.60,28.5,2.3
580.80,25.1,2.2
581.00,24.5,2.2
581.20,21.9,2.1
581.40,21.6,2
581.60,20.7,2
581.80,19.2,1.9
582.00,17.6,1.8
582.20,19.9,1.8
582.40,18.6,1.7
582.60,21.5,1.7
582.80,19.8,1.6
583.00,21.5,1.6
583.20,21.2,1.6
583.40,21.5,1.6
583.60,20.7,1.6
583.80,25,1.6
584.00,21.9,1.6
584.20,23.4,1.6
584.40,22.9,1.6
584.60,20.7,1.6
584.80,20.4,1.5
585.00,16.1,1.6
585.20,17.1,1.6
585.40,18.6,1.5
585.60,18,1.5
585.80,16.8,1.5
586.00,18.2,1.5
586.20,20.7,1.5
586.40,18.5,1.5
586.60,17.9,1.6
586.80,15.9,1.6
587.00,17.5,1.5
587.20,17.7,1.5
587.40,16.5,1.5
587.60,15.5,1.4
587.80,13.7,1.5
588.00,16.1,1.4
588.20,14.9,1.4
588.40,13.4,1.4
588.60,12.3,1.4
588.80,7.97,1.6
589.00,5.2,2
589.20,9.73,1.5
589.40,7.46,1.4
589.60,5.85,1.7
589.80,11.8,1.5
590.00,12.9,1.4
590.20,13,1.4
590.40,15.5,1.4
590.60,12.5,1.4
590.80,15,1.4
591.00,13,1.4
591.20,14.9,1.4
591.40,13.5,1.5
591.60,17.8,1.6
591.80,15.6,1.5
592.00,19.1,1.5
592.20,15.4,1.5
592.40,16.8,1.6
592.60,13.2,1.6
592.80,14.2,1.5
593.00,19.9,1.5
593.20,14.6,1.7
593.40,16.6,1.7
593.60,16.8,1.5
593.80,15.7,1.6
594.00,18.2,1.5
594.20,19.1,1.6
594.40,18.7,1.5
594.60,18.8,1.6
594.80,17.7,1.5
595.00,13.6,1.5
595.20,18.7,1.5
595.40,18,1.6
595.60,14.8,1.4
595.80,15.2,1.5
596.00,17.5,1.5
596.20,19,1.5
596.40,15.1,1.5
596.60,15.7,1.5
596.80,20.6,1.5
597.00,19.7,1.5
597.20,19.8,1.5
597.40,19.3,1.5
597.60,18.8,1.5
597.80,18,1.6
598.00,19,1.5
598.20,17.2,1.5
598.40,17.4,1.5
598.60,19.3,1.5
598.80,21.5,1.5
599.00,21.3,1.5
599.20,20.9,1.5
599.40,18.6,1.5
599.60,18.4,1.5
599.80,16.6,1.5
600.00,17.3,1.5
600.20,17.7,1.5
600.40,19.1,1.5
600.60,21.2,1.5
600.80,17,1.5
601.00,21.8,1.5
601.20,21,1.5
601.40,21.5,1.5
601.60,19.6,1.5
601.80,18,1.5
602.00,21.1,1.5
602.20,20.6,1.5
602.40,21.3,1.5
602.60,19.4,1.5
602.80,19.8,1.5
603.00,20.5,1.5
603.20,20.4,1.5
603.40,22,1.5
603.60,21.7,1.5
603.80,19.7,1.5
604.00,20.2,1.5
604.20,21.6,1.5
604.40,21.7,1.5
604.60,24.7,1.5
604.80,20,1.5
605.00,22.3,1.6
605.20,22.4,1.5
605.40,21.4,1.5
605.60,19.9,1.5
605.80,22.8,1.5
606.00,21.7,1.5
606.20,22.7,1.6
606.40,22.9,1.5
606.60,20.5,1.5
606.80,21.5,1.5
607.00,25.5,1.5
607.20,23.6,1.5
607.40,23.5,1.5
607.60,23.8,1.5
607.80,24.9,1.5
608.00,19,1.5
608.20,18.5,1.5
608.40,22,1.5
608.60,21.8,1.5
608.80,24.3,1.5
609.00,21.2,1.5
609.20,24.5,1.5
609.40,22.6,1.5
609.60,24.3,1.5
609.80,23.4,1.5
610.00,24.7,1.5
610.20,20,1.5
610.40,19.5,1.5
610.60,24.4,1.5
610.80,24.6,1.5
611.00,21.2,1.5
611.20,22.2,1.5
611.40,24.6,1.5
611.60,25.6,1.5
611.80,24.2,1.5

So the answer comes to 0.19 mag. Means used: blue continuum 21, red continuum 22.3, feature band 18.2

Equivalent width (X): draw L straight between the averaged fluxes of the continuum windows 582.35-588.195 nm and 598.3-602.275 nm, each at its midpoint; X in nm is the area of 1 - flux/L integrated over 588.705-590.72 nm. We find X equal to 0.94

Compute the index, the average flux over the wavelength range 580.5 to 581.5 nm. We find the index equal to 24.3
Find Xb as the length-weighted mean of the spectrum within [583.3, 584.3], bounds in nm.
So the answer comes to 22.5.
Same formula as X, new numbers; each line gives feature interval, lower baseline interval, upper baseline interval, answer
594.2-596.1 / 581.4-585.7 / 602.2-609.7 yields 0.36 nm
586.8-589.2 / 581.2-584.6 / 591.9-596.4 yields 0.70 nm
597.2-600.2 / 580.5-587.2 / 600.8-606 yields 0.29 nm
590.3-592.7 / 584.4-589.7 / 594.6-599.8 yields 0.20 nm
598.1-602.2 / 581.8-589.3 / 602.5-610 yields 0.27 nm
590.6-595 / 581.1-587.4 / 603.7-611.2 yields 0.94 nm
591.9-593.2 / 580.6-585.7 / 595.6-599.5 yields 0.21 nm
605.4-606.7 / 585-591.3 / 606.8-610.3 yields 0.00 nm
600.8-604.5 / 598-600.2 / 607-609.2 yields -0.05 nm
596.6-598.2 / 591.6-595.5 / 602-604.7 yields -0.04 nm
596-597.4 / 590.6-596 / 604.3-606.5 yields -0.03 nm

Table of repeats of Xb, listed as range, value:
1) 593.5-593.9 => 16.2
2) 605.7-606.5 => 22.5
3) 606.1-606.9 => 21.9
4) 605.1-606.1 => 21.6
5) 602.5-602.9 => 19.6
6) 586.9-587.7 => 16.8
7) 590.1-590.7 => 13.7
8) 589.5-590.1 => 10.2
